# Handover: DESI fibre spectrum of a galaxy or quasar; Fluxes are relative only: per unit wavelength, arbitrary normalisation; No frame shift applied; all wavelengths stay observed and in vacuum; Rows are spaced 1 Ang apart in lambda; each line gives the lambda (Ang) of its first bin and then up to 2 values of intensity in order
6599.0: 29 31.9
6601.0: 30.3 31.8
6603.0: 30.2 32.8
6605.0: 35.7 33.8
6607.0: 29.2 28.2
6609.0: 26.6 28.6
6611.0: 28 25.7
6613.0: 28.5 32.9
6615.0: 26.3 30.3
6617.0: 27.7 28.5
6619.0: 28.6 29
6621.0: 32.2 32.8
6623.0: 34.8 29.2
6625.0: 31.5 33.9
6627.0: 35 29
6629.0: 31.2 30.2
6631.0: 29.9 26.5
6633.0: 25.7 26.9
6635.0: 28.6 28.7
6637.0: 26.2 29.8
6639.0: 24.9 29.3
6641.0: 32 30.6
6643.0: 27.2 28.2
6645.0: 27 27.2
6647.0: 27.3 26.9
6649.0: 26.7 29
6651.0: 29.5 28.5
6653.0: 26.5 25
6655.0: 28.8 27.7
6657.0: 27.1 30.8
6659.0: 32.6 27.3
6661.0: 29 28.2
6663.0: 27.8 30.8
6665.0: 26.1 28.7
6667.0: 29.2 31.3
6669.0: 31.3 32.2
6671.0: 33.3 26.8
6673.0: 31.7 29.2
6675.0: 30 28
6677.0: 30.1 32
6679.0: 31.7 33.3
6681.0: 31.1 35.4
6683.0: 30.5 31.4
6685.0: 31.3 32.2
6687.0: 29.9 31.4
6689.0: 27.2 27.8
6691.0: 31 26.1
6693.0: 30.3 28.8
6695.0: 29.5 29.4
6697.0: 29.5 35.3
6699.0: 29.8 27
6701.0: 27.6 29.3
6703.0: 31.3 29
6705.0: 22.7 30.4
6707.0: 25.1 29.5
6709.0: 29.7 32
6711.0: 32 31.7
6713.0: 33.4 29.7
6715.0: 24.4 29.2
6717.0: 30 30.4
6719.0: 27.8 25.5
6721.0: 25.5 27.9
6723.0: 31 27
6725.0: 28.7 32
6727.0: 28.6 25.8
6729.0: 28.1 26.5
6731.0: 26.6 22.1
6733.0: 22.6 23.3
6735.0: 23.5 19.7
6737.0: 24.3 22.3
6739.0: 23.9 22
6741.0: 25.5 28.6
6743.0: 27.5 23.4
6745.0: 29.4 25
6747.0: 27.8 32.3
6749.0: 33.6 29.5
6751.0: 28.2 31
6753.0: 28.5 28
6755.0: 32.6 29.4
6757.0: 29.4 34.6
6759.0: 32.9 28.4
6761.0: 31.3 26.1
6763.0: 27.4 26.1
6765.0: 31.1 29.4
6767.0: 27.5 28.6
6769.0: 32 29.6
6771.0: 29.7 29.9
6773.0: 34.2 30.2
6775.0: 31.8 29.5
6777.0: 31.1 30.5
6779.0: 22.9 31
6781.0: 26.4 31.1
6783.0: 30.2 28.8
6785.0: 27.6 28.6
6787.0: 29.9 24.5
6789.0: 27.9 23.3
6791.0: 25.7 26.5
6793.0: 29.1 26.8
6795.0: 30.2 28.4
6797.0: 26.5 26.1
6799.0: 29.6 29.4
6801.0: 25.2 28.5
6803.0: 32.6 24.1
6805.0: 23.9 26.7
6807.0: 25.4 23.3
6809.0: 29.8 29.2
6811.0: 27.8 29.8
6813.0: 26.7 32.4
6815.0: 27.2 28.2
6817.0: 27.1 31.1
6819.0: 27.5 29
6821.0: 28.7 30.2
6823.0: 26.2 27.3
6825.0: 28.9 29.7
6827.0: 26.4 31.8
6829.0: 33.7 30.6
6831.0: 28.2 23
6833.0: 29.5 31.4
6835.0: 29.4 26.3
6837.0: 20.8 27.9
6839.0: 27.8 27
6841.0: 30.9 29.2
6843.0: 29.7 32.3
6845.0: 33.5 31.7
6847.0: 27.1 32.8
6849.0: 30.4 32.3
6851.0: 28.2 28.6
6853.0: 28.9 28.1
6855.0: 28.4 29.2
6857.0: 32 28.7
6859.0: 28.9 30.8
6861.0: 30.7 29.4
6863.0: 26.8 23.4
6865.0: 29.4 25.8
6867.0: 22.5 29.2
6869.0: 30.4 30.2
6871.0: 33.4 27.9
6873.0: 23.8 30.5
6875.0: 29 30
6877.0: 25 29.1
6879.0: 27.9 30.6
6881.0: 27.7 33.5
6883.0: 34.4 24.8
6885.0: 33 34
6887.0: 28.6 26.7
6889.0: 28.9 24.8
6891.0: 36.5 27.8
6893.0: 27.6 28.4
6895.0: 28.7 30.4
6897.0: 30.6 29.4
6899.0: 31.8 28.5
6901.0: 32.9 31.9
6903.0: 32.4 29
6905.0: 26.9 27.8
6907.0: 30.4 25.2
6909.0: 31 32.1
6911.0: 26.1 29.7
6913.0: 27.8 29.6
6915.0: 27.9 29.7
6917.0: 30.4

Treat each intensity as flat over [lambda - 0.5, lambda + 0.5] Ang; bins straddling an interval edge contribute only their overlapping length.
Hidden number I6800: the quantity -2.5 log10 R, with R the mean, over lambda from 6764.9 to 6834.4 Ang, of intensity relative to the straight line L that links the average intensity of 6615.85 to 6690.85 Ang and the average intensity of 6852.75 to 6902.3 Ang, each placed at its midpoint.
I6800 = 0.03 mag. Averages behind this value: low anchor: 29.5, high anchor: 29.2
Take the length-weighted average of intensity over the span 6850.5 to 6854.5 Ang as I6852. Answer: 28.4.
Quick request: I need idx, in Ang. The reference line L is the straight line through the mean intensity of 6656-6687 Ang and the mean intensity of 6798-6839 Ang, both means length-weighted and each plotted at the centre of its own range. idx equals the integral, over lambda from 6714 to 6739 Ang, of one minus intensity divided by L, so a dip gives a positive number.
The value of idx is 2.62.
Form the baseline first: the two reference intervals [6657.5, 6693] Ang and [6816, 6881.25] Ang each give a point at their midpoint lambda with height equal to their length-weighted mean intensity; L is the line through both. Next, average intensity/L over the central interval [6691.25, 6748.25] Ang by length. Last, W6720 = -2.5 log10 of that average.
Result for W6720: 0.08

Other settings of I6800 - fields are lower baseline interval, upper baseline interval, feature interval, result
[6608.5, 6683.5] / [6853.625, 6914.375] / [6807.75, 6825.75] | 0.03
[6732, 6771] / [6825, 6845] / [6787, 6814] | 0.04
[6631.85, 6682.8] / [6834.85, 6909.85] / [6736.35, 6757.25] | 0.06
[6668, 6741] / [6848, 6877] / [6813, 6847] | 0.00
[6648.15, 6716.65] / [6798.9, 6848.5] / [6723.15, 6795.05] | 0.04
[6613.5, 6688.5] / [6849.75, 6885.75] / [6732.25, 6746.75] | 0.20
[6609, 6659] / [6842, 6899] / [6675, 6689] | -0.08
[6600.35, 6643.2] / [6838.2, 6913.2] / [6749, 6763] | -0.02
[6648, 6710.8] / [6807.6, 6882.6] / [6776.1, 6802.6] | 0.04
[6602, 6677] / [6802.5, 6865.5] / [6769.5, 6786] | -0.03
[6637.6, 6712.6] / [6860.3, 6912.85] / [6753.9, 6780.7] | -0.02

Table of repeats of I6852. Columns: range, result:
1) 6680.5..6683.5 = 32.3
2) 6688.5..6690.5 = 27.5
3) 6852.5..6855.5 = 28.5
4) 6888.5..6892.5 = 29.5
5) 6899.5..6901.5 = 30.7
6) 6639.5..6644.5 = 29.5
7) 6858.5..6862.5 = 29.9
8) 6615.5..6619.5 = 28.8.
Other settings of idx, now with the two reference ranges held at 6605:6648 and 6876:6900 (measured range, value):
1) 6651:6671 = 0.21 Ang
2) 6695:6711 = 0.05 Ang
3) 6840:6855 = -0.29 Ang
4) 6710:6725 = 0.16 Ang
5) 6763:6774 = -0.11 Ang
